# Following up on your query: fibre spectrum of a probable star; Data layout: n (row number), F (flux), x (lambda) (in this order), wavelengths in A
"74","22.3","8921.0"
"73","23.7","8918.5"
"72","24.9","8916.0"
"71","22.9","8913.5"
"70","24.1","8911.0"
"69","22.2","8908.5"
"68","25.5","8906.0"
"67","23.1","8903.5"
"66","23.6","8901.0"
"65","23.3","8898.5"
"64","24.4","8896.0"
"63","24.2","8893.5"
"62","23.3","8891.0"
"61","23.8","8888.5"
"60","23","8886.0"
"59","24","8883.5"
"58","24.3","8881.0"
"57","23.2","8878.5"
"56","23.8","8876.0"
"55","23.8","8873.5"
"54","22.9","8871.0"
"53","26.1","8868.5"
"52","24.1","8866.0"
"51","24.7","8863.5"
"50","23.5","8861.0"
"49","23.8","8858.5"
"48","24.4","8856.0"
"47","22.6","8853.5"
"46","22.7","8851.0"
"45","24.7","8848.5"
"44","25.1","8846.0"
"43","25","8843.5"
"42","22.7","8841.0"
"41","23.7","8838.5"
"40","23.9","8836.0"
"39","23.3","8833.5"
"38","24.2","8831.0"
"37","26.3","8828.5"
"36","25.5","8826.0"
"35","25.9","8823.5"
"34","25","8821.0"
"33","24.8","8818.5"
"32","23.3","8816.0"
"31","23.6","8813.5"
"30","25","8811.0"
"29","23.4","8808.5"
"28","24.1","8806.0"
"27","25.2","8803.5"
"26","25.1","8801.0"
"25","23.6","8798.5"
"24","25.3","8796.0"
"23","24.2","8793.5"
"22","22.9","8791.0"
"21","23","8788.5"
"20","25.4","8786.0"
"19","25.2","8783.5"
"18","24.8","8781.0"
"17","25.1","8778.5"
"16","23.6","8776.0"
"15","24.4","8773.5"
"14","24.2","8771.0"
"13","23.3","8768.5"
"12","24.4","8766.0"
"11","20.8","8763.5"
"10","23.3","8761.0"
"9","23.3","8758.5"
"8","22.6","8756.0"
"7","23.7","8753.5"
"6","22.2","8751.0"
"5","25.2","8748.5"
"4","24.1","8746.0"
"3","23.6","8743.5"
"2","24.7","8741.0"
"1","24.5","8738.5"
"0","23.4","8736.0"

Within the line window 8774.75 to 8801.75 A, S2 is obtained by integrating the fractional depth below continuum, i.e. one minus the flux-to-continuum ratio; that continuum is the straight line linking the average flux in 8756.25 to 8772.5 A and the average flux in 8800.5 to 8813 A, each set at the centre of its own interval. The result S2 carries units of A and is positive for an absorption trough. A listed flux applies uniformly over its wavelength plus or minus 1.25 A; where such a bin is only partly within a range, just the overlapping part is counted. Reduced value -0.5 A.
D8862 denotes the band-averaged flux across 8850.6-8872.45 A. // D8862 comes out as 23.9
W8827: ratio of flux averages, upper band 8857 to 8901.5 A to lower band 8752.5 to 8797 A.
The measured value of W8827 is 1.00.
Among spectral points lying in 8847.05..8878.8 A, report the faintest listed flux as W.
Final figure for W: 22.6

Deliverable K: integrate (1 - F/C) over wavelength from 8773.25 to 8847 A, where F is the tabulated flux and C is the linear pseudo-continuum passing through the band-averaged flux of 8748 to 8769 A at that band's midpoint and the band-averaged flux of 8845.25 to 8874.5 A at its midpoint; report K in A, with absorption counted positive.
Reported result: -2.6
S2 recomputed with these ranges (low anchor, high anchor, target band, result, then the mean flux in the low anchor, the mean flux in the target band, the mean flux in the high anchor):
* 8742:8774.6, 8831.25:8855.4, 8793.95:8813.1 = -0.68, 23.5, 24.5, 23.8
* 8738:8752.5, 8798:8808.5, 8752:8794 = 0.80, 24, 23.8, 24.4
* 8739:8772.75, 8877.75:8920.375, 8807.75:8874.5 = -1.66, 23.5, 24.2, 23.7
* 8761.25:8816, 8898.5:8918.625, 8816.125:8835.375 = -0.71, 24.1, 24.9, 23.7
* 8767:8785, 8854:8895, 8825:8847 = -0.27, 24.4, 24.4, 23.9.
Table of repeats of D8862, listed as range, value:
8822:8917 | 24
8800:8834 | 24.6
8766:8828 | 24.4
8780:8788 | 24.9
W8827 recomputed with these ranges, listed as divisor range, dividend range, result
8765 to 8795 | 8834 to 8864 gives 0.99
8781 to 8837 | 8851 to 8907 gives 0.97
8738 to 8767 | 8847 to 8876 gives 1.02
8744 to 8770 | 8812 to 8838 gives 1.05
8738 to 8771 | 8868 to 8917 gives 1.01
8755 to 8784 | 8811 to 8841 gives 1.03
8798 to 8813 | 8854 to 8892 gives 0.98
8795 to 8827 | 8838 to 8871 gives 0.98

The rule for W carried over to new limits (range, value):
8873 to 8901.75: 23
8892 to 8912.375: 22.2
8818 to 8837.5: 23.3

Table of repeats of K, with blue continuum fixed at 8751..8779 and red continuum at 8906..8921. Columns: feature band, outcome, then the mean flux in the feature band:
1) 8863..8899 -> -0.5 A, 23.9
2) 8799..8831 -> -1.7 A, 24.7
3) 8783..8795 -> -0.3 A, 24.1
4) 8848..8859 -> 0.0 A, 23.6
